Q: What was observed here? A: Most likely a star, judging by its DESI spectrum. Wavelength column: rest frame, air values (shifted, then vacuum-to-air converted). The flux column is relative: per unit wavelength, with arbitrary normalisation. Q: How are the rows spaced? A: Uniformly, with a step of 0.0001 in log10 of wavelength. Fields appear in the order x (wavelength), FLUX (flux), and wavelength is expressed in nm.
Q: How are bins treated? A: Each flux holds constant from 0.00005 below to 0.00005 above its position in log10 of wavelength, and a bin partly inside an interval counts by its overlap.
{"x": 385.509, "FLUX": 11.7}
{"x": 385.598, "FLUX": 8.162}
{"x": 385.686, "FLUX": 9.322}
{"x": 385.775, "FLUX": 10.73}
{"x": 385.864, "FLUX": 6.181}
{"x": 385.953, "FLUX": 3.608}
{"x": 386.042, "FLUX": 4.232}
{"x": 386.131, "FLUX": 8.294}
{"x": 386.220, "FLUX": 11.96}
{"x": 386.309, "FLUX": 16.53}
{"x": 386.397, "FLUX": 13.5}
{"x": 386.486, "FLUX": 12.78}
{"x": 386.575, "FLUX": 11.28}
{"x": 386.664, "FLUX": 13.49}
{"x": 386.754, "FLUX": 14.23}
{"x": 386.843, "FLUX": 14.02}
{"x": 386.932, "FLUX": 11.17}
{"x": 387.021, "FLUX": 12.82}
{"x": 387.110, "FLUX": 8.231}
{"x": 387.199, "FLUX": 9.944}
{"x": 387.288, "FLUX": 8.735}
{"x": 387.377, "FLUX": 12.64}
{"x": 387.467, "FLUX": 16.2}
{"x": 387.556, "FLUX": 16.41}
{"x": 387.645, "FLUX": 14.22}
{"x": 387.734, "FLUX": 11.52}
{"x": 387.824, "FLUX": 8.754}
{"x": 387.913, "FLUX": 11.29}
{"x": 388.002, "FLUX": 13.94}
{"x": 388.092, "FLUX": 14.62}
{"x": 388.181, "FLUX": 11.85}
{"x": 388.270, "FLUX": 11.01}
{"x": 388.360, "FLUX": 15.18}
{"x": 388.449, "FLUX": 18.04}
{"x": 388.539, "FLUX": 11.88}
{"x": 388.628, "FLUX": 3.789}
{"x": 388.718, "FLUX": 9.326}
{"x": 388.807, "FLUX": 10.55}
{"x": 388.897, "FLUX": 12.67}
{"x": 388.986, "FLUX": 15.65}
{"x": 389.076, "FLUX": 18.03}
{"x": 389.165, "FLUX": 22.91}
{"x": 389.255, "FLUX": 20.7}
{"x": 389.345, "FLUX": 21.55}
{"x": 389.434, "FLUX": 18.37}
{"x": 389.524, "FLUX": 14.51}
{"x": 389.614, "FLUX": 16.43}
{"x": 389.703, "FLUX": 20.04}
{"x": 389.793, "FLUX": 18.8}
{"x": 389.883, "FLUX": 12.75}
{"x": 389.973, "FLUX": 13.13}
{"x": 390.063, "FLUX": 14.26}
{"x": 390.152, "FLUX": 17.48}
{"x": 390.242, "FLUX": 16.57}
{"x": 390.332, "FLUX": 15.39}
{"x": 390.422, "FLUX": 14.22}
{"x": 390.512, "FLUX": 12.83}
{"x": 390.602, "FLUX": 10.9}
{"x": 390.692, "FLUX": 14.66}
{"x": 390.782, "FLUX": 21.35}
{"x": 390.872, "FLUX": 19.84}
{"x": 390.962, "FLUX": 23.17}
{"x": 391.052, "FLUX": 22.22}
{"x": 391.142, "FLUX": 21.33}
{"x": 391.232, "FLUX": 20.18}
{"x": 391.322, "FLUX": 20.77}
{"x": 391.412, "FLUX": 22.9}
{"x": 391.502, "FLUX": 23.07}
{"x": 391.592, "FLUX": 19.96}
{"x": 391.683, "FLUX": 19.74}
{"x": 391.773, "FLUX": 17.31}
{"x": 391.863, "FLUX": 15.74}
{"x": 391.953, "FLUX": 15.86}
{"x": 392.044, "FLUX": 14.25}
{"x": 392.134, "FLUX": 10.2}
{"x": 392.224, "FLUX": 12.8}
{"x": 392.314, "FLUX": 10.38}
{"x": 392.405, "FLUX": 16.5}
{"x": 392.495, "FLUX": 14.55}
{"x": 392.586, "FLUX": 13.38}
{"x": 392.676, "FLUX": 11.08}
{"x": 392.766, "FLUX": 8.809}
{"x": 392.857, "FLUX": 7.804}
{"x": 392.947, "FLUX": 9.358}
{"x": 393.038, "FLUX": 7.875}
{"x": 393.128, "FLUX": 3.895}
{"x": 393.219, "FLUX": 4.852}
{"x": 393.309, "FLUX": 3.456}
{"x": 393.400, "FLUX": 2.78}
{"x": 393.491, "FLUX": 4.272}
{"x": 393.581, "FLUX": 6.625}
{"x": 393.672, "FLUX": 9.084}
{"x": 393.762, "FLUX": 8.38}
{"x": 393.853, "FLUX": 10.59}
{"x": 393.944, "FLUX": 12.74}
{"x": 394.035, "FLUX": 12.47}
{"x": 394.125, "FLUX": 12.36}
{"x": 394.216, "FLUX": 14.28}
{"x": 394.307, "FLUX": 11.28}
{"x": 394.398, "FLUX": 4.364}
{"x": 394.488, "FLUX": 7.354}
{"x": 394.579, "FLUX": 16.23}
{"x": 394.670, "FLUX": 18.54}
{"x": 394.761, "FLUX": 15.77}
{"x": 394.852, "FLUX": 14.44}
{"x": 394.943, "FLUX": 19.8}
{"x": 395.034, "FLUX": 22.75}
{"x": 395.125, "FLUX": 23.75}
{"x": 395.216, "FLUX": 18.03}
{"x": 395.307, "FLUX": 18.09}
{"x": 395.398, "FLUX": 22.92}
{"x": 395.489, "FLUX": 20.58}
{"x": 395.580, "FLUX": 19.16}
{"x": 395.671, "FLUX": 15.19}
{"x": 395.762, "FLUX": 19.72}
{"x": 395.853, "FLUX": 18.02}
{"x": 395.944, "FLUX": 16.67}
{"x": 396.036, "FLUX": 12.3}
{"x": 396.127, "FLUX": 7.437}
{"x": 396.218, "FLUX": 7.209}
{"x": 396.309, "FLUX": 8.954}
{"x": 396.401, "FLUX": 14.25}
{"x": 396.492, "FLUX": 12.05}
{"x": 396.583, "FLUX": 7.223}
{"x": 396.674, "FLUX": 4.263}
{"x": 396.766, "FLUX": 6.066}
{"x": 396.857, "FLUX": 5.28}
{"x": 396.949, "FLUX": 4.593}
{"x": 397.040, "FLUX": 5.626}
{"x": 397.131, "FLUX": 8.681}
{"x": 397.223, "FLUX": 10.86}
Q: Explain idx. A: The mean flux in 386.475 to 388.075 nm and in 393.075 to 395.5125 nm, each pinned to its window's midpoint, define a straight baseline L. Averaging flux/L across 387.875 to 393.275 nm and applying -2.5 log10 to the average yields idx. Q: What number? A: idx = -0.21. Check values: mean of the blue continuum 12.3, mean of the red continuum 12.5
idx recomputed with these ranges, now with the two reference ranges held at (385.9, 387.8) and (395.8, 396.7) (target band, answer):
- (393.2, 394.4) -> 0.28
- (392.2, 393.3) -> 0.15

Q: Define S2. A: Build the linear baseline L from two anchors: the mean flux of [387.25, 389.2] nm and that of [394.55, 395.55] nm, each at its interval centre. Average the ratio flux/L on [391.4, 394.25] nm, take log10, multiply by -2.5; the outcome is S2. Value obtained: 0.41 mag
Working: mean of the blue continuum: 13.1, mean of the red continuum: 19.2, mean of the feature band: 11.6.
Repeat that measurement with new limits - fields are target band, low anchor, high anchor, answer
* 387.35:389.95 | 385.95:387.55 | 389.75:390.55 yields -0.08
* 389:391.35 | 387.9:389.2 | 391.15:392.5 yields -0.17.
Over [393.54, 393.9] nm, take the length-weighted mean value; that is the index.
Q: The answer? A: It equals 8.7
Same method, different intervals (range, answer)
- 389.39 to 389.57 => 16.4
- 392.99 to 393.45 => 4.58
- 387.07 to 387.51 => 11.2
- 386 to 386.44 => 11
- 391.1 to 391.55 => 21.7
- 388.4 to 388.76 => 10.8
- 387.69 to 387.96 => 10.6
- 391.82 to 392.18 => 14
